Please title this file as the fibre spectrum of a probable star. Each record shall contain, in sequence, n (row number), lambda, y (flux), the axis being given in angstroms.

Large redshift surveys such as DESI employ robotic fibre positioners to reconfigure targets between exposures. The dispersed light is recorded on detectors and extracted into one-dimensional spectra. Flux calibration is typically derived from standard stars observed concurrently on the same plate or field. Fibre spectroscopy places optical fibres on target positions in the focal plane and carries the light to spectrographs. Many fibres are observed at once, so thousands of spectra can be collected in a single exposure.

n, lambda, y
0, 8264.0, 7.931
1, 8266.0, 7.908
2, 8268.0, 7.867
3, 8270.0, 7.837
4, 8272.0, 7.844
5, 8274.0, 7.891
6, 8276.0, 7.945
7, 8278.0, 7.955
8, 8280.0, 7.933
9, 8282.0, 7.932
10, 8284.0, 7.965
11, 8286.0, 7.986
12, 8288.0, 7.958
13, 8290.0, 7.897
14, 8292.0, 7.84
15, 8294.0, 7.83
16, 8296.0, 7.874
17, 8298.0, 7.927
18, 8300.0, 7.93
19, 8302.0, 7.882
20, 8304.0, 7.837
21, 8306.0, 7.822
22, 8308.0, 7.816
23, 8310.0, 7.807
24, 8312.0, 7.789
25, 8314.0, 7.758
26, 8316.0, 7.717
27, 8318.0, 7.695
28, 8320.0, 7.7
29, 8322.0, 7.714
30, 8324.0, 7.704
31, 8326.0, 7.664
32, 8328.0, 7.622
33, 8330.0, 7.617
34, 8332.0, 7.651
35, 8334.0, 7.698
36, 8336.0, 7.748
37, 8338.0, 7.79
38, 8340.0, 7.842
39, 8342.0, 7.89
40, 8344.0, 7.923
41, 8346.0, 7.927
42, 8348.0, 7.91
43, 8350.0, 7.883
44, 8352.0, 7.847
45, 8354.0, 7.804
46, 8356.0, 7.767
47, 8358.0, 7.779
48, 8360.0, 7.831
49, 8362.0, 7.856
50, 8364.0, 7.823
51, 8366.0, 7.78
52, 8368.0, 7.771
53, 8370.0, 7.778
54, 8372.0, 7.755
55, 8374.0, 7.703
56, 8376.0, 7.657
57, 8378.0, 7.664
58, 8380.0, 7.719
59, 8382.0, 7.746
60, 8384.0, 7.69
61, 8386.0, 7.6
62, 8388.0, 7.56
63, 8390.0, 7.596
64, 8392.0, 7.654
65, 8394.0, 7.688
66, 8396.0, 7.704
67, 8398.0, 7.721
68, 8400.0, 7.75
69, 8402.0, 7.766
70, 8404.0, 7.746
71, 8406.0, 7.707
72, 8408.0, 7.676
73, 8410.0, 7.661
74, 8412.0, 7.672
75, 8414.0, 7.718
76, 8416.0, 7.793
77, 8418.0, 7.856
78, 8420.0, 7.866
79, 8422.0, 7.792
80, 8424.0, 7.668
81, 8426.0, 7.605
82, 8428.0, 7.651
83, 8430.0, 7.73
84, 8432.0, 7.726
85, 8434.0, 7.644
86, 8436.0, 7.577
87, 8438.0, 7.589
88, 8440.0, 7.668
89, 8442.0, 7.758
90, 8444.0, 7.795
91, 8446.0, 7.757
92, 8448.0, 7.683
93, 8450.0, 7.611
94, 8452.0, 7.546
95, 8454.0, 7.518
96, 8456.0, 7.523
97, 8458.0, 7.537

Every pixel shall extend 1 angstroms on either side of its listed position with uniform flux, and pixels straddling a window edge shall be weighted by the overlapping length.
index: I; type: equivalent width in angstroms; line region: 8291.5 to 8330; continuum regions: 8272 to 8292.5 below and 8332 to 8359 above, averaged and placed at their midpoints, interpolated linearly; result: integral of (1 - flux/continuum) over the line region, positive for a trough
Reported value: 0.5 angstroms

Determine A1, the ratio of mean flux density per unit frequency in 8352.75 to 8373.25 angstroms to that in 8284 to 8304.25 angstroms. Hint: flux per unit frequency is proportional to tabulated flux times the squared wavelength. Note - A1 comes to 1.00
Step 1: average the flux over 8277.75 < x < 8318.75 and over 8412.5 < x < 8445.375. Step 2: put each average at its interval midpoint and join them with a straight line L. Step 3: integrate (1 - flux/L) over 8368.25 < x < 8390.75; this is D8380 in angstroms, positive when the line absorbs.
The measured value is 0.3 angstroms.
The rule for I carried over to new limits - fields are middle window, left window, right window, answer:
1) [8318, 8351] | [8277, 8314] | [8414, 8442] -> 0.3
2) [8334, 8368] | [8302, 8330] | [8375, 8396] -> -0.6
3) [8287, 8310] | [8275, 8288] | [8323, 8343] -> 0.0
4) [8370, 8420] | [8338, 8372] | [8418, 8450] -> 0.4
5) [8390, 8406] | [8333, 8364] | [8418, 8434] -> 0.1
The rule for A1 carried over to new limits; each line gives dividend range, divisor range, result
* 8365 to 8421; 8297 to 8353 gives 1.01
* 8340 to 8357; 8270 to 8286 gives 1.01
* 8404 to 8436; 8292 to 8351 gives 1.01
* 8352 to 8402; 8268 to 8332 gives 1.01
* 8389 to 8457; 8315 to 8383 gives 1.01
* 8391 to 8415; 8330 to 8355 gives 1.00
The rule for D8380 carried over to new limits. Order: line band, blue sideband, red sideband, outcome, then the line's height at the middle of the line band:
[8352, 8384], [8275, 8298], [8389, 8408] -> 0.0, 7.76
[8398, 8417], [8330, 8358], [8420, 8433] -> 0.0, 7.73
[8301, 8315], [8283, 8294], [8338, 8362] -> 0.1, 7.9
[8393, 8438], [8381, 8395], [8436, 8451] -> -0.3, 7.67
